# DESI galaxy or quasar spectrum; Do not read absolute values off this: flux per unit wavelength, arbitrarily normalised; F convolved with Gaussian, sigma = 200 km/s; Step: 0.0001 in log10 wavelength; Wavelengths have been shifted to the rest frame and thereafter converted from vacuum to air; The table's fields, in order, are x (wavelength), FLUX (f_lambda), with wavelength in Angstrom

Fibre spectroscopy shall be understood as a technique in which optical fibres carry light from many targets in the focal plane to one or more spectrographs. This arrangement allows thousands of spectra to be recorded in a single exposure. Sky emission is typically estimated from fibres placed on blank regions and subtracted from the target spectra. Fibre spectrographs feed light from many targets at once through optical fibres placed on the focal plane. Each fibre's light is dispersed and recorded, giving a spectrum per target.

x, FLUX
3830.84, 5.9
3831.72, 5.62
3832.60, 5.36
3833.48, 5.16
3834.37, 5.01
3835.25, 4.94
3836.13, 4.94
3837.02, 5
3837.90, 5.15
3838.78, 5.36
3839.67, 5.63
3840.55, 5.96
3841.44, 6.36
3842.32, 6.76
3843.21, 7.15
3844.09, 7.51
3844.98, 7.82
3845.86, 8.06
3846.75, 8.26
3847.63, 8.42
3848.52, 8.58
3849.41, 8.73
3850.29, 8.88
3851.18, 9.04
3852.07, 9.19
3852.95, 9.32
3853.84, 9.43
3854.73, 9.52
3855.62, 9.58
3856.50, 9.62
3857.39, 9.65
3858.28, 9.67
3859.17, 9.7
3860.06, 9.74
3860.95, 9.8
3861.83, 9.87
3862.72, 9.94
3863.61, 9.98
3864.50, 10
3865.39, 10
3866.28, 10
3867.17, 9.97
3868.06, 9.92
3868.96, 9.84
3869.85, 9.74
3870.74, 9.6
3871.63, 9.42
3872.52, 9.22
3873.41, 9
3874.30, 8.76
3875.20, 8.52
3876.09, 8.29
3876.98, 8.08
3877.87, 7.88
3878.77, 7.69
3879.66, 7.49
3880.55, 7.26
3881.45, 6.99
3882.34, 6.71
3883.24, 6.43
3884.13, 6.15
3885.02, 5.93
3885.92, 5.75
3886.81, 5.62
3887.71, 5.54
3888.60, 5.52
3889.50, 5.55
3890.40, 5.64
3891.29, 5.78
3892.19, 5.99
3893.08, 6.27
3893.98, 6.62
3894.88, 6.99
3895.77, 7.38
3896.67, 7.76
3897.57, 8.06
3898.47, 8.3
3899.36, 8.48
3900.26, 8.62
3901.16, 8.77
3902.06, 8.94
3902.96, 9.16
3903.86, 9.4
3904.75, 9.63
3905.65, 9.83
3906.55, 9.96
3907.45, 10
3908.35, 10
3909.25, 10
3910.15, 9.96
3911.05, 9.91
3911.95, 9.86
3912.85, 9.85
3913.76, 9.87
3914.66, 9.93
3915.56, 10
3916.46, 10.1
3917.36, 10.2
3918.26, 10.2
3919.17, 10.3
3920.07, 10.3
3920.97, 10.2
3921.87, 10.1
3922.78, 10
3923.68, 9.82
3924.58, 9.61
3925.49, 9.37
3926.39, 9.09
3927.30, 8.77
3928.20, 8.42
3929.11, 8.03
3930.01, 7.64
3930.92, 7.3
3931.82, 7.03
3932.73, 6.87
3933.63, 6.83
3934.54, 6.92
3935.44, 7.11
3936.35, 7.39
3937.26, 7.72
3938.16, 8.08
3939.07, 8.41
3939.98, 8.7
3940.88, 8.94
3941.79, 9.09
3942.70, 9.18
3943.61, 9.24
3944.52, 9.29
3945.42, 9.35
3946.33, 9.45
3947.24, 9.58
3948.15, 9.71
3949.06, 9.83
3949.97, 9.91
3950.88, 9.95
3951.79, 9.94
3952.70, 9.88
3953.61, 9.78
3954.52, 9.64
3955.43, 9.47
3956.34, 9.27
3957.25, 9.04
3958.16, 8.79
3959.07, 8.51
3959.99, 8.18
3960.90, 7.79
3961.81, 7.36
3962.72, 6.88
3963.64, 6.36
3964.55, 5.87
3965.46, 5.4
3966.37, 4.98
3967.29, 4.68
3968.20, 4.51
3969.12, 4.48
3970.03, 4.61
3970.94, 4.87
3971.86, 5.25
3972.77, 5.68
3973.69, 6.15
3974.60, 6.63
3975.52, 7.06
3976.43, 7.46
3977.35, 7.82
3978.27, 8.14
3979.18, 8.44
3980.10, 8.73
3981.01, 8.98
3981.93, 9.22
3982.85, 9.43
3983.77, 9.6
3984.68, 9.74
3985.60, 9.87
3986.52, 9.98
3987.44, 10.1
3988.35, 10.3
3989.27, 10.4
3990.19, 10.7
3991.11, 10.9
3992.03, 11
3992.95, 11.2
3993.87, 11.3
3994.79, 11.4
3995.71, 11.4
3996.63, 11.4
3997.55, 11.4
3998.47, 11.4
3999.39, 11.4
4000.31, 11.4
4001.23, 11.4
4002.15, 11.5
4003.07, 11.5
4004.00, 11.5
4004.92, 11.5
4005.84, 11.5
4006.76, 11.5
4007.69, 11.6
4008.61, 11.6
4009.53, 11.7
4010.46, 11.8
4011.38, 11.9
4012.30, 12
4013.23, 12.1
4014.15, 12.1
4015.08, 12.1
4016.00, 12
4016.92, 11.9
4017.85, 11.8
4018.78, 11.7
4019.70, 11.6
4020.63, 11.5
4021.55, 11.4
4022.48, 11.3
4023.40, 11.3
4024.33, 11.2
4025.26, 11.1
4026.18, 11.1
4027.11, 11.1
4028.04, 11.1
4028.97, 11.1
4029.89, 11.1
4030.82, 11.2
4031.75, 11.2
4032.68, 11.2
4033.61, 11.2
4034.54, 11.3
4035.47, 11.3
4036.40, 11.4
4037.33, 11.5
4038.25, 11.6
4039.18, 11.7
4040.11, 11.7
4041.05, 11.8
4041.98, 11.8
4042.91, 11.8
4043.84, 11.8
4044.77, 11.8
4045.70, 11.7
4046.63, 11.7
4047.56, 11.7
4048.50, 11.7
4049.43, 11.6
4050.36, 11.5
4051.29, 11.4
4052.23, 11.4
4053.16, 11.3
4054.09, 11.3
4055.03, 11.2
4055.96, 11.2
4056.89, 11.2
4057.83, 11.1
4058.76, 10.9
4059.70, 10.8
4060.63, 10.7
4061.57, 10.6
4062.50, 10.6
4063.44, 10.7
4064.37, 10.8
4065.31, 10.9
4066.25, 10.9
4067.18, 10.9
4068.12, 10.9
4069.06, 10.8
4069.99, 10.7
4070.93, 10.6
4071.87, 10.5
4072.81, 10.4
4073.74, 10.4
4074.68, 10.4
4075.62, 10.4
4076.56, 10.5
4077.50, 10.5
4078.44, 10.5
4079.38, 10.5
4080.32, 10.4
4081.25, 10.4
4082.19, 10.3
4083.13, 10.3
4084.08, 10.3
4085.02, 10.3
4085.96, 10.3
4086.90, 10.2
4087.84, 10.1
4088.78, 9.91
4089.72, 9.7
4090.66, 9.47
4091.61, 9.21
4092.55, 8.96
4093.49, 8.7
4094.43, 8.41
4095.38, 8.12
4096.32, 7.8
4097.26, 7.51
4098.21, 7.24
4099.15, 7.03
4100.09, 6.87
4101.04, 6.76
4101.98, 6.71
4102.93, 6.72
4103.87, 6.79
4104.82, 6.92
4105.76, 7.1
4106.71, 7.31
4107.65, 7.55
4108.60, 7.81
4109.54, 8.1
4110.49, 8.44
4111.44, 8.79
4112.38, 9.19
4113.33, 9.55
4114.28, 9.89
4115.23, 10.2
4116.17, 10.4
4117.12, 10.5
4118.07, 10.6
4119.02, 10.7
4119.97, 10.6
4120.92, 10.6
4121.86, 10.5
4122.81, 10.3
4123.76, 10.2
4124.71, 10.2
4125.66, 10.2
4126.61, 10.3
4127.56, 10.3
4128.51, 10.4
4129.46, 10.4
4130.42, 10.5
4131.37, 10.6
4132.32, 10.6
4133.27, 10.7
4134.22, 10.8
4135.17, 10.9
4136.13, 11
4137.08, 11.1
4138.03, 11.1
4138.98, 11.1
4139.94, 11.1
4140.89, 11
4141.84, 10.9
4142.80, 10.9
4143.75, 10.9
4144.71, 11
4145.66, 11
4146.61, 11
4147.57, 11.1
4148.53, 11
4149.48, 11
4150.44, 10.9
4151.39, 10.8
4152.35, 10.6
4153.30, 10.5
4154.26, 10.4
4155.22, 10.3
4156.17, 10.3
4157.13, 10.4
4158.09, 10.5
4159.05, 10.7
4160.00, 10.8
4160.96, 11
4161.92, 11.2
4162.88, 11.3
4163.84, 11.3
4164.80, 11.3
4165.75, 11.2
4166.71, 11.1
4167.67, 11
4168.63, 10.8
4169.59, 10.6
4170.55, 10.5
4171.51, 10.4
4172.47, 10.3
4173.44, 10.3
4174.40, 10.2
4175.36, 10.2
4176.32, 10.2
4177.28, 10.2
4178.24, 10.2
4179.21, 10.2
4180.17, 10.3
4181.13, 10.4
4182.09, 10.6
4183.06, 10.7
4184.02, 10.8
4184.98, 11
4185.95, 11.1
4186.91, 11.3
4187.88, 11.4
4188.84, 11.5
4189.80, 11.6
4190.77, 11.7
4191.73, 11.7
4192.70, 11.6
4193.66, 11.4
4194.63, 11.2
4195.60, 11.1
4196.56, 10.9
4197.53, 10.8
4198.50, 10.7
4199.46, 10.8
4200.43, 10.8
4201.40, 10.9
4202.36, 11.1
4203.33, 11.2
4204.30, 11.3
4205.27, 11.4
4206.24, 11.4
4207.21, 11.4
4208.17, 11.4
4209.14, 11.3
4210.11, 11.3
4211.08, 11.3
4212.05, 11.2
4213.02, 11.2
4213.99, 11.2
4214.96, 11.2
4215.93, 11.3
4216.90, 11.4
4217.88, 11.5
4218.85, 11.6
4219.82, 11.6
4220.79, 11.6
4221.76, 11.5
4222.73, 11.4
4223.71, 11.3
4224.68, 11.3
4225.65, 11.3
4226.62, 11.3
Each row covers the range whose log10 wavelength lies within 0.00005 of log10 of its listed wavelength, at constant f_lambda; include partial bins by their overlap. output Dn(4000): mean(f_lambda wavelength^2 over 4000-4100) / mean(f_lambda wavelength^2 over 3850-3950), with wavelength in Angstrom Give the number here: 1.35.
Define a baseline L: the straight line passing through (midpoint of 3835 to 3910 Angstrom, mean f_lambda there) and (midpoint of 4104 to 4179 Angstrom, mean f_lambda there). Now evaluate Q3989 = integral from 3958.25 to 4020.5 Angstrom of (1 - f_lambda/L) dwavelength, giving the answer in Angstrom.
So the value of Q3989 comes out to -2.7 Angstrom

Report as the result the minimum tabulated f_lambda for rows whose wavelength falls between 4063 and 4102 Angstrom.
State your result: 6.71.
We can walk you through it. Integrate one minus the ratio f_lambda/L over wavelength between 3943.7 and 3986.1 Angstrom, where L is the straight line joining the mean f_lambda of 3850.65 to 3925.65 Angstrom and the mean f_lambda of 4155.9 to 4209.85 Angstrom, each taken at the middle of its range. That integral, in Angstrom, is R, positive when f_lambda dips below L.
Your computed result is 6.17 Angstrom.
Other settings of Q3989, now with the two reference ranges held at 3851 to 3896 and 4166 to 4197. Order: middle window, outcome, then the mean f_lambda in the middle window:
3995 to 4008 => -3.0 Angstrom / 11.5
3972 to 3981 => 1.7 Angstrom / 7.36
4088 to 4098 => 1.3 Angstrom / 8.78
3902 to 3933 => -3.1 Angstrom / 9.44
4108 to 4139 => 0.5 Angstrom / 10.2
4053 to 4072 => -2.1 Angstrom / 10.9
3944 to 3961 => -0.9 Angstrom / 9.37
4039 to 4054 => -3.0 Angstrom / 11.6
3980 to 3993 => -1.2 Angstrom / 10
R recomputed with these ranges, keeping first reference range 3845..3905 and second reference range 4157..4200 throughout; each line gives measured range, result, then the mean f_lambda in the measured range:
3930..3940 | 1.6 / 7.44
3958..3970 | 3.6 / 6.32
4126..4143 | -0.4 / 10.8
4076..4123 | 5.0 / 9.11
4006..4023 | -4.1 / 11.8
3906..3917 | -1.7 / 9.95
